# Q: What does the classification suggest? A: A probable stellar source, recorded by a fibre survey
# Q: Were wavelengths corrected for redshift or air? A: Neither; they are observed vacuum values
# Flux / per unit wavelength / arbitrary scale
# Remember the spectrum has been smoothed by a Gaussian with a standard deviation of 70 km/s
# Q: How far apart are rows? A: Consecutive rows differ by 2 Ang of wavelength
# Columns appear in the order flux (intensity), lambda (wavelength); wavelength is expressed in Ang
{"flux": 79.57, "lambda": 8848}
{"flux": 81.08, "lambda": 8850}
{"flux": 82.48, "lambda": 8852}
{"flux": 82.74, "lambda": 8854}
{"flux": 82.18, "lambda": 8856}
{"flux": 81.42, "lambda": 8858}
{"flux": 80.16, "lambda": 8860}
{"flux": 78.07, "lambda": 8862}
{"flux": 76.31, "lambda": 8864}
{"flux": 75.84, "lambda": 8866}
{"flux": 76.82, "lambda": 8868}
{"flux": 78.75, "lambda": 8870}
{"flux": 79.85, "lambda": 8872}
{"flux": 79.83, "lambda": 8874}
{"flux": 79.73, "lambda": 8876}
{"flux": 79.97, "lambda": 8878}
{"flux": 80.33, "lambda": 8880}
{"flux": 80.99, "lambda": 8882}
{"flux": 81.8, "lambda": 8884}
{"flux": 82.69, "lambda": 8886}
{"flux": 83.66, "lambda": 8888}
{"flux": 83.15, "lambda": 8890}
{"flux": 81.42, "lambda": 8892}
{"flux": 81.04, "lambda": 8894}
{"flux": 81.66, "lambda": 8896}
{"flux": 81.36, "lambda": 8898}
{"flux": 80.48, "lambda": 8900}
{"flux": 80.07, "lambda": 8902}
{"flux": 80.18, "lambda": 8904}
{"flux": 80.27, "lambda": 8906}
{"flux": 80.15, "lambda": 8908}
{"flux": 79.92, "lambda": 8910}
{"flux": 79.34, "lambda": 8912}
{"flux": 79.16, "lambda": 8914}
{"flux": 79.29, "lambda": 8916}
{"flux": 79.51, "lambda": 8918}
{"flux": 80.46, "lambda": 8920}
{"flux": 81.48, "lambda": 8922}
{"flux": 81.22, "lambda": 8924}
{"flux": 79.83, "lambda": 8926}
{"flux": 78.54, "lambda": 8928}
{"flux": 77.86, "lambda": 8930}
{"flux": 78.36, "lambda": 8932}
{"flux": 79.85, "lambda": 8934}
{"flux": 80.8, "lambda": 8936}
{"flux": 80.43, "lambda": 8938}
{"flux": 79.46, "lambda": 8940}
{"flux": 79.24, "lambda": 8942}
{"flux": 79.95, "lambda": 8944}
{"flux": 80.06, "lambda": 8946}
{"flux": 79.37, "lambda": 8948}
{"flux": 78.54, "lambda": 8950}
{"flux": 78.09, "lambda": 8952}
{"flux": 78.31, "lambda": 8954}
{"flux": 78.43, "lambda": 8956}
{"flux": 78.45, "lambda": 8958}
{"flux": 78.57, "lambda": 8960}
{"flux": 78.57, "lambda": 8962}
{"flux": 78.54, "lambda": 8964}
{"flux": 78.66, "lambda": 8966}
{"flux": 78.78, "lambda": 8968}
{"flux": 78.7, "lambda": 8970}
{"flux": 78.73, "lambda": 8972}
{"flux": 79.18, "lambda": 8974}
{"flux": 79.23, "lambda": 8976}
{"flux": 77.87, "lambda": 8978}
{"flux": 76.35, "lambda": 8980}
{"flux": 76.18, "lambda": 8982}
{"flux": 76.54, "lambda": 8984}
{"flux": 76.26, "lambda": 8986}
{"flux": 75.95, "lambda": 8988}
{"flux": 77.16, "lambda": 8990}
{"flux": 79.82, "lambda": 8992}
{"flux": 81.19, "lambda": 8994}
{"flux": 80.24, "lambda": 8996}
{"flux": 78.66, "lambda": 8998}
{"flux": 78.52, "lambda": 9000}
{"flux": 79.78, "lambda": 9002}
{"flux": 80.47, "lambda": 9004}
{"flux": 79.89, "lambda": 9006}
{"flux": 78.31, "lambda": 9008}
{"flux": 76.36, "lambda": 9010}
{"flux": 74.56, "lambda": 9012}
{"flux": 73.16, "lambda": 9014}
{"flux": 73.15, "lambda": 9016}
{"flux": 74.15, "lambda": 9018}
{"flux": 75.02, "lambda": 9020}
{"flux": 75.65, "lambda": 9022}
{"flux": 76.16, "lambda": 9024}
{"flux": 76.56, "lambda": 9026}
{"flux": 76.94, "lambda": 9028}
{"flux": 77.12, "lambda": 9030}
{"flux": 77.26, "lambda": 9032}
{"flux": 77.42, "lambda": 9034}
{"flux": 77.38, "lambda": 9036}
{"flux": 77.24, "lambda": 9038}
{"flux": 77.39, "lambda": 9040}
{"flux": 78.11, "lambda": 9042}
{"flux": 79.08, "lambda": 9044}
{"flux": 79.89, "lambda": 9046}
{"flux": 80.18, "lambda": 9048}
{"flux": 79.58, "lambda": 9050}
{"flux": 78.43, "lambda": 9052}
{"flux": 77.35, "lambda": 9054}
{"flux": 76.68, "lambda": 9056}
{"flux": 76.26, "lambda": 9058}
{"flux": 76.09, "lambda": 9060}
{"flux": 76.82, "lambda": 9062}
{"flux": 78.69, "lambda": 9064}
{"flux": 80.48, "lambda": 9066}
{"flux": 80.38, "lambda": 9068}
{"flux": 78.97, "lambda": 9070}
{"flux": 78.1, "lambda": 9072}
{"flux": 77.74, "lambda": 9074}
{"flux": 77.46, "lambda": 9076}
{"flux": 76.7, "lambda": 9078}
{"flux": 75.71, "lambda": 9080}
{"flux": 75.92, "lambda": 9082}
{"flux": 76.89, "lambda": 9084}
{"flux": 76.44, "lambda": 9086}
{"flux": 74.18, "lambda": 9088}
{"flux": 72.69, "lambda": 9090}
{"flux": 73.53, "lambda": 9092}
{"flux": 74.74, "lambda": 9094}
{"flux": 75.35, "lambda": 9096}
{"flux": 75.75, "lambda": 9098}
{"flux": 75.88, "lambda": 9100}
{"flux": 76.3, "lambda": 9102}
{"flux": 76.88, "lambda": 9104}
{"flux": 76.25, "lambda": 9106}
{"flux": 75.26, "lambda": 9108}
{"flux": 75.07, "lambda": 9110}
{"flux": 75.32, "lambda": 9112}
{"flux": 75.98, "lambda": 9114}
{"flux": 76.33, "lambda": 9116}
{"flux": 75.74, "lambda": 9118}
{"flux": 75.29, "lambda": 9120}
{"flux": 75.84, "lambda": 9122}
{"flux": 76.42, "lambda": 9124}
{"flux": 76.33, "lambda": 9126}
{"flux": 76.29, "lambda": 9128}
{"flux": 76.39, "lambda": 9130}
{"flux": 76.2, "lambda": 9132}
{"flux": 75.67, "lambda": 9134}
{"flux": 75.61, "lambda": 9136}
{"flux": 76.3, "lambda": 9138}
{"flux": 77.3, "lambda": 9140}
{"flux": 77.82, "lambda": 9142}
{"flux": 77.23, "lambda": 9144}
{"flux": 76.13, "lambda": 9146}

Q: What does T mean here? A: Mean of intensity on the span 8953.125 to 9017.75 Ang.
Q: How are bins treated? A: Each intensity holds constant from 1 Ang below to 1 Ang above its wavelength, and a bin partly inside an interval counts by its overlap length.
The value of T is 77.9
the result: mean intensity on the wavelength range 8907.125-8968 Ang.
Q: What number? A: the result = 79.3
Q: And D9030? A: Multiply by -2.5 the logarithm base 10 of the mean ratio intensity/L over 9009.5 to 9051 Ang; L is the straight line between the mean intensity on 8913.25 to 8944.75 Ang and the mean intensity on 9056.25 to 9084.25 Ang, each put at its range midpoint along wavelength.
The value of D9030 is 0.02 mag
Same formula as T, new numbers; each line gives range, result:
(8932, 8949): 79.8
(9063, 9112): 76.4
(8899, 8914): 80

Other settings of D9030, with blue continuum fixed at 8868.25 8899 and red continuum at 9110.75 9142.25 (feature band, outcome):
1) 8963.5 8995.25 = 0.01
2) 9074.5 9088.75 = 0.01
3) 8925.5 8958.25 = 0.01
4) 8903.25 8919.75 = 0.01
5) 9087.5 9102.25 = 0.03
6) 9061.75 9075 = -0.02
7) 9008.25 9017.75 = 0.05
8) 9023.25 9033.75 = 0.02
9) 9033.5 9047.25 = 0.00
